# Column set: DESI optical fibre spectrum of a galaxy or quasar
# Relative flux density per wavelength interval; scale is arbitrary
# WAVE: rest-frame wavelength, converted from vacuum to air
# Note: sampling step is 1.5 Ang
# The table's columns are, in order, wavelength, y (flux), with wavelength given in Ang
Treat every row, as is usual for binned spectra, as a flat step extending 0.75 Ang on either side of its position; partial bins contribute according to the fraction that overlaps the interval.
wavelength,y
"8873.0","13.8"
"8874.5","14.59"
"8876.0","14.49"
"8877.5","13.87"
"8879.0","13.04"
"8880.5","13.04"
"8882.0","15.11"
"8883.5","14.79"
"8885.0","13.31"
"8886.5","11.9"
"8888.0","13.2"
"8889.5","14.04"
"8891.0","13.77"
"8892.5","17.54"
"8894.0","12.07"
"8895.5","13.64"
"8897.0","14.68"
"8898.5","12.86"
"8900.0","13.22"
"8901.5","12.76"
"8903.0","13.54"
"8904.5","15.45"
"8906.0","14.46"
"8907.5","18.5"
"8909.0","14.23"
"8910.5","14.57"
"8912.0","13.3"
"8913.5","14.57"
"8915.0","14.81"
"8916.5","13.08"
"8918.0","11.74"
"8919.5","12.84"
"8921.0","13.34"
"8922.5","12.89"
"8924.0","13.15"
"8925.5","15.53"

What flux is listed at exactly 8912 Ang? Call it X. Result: 13.3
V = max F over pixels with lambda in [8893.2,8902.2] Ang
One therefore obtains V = 14.68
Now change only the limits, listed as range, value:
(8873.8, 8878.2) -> 14.59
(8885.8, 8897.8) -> 17.54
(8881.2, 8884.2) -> 15.11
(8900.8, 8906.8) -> 15.45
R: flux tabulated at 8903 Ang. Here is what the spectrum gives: 13.54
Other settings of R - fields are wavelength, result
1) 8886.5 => 11.9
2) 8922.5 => 12.89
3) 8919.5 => 12.84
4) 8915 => 14.81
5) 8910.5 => 14.57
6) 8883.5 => 14.79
